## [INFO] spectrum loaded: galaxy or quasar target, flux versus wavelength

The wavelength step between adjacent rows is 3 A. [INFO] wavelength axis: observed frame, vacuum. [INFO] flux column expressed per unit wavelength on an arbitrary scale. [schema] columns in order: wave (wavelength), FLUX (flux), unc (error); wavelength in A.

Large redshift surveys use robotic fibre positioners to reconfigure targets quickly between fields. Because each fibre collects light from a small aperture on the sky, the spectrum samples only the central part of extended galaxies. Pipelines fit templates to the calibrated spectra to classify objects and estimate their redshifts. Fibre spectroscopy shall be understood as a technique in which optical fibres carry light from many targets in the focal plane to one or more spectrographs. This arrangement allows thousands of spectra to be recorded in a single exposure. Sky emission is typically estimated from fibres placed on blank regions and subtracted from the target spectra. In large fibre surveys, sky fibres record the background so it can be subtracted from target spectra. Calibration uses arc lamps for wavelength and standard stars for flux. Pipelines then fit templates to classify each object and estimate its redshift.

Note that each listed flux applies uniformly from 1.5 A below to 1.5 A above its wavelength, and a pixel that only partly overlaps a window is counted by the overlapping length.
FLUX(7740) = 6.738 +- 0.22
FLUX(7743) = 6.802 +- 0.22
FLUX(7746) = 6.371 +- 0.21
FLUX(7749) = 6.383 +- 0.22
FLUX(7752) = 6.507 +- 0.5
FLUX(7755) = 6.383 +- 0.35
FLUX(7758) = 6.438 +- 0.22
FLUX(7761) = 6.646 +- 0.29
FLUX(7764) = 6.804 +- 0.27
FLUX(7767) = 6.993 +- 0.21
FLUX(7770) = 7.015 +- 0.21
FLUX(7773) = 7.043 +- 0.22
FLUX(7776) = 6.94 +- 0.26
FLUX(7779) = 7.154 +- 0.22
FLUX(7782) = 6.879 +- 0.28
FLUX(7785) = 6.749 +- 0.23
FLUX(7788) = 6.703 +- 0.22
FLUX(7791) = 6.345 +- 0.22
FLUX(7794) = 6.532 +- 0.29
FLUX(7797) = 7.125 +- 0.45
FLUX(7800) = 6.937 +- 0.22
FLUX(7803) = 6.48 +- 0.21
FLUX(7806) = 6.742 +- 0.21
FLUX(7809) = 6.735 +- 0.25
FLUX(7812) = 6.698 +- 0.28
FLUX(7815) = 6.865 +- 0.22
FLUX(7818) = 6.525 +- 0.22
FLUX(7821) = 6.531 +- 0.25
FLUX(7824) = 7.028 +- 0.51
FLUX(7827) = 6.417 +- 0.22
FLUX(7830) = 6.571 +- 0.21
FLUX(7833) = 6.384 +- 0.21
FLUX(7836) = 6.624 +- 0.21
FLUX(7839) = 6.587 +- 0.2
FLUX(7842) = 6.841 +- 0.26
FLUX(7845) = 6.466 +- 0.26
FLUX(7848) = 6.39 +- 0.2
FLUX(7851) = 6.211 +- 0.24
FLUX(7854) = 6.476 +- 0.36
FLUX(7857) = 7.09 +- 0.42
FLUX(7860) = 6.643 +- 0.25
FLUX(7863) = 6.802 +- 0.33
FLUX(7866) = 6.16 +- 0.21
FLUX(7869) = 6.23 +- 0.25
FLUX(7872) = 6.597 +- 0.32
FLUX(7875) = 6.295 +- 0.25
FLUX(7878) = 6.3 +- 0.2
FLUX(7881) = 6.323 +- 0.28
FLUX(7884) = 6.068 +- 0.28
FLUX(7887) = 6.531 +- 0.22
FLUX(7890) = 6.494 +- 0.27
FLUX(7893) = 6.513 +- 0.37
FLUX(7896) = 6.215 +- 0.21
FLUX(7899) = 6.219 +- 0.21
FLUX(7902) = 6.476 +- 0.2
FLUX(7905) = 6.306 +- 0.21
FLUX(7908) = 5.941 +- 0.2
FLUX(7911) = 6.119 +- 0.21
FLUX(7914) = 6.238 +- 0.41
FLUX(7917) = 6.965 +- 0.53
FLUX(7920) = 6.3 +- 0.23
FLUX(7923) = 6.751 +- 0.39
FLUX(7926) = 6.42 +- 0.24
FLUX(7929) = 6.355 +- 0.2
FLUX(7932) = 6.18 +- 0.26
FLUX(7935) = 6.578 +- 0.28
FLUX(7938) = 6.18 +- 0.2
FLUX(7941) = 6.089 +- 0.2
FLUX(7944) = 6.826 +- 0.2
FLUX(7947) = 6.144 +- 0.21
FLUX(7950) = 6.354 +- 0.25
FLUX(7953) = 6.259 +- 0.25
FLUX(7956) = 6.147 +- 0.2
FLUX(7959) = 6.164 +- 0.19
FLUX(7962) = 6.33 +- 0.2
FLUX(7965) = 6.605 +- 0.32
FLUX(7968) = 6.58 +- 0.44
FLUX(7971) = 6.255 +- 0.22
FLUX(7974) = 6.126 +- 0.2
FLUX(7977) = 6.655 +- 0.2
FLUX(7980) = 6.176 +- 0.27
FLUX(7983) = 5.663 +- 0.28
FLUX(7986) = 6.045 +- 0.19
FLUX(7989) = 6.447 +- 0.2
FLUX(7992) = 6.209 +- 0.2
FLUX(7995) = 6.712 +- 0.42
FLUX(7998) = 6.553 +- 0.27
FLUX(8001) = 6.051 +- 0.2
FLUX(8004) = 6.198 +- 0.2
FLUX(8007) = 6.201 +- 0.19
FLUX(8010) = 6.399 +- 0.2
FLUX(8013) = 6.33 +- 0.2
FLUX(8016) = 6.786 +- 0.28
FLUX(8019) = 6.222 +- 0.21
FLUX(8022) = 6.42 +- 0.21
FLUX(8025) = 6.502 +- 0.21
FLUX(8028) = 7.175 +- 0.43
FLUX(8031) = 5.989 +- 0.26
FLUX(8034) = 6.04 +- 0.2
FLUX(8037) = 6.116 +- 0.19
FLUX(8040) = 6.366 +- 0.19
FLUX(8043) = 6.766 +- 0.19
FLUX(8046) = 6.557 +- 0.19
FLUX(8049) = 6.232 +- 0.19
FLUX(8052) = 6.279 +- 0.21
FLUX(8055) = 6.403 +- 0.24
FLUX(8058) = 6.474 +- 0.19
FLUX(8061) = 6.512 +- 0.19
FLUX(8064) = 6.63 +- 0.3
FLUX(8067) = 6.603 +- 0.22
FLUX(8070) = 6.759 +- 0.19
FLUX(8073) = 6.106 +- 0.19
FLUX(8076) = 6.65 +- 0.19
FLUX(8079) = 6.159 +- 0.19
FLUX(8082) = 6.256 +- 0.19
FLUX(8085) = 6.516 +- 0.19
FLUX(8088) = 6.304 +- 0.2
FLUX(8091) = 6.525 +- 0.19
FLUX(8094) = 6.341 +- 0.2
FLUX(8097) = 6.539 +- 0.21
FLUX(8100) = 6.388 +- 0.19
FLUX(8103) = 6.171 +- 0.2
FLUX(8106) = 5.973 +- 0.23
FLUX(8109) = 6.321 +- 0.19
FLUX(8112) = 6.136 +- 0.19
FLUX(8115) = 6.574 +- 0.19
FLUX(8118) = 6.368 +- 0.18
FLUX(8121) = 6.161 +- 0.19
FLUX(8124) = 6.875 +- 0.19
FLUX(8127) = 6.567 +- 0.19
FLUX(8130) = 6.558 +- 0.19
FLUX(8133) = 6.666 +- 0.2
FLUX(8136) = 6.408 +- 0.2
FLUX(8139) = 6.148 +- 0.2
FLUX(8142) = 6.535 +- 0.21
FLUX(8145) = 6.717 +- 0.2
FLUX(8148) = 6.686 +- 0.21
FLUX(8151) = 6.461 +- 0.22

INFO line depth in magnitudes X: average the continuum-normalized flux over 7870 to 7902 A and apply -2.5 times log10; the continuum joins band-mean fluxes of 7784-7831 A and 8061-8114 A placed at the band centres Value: 0.04 mag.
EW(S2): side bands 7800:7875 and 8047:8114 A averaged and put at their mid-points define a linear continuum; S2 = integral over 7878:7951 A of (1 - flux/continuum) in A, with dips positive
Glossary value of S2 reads 1.85 A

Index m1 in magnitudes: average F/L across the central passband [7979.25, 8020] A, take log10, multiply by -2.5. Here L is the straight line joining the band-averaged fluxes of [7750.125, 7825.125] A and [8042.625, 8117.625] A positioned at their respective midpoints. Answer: 0.04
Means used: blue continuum 6.75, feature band 6.29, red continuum 6.4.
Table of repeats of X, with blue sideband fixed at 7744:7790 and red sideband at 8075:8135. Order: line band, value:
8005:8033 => 0.01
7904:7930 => 0.03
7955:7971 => 0.03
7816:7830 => 0.01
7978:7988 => 0.09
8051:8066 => 0.00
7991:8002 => 0.02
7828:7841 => 0.02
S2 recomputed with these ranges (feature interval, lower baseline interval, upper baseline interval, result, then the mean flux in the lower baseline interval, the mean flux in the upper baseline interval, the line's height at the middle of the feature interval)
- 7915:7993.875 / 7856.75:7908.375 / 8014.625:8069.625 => 1.0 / 6.39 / 6.45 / 6.42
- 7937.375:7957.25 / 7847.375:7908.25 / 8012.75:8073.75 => 0.4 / 6.4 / 6.45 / 6.42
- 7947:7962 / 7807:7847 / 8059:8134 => 0.7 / 6.63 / 6.43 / 6.54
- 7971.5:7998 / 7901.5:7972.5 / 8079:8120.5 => 0.3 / 6.36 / 6.33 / 6.35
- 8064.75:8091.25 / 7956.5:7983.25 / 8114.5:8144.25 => 0.0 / 6.31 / 6.49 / 6.43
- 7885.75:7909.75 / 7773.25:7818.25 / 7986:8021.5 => 0.9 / 6.77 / 6.36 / 6.57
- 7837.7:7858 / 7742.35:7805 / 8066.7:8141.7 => 0.3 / 6.72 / 6.4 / 6.65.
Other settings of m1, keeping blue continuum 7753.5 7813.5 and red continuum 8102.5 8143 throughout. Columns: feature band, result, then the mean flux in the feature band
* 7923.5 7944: 0.04 mag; 6.36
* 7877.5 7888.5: 0.06 mag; 6.31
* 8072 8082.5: 0.02 mag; 6.31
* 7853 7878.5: 0.03 mag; 6.52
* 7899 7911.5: 0.07 mag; 6.22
